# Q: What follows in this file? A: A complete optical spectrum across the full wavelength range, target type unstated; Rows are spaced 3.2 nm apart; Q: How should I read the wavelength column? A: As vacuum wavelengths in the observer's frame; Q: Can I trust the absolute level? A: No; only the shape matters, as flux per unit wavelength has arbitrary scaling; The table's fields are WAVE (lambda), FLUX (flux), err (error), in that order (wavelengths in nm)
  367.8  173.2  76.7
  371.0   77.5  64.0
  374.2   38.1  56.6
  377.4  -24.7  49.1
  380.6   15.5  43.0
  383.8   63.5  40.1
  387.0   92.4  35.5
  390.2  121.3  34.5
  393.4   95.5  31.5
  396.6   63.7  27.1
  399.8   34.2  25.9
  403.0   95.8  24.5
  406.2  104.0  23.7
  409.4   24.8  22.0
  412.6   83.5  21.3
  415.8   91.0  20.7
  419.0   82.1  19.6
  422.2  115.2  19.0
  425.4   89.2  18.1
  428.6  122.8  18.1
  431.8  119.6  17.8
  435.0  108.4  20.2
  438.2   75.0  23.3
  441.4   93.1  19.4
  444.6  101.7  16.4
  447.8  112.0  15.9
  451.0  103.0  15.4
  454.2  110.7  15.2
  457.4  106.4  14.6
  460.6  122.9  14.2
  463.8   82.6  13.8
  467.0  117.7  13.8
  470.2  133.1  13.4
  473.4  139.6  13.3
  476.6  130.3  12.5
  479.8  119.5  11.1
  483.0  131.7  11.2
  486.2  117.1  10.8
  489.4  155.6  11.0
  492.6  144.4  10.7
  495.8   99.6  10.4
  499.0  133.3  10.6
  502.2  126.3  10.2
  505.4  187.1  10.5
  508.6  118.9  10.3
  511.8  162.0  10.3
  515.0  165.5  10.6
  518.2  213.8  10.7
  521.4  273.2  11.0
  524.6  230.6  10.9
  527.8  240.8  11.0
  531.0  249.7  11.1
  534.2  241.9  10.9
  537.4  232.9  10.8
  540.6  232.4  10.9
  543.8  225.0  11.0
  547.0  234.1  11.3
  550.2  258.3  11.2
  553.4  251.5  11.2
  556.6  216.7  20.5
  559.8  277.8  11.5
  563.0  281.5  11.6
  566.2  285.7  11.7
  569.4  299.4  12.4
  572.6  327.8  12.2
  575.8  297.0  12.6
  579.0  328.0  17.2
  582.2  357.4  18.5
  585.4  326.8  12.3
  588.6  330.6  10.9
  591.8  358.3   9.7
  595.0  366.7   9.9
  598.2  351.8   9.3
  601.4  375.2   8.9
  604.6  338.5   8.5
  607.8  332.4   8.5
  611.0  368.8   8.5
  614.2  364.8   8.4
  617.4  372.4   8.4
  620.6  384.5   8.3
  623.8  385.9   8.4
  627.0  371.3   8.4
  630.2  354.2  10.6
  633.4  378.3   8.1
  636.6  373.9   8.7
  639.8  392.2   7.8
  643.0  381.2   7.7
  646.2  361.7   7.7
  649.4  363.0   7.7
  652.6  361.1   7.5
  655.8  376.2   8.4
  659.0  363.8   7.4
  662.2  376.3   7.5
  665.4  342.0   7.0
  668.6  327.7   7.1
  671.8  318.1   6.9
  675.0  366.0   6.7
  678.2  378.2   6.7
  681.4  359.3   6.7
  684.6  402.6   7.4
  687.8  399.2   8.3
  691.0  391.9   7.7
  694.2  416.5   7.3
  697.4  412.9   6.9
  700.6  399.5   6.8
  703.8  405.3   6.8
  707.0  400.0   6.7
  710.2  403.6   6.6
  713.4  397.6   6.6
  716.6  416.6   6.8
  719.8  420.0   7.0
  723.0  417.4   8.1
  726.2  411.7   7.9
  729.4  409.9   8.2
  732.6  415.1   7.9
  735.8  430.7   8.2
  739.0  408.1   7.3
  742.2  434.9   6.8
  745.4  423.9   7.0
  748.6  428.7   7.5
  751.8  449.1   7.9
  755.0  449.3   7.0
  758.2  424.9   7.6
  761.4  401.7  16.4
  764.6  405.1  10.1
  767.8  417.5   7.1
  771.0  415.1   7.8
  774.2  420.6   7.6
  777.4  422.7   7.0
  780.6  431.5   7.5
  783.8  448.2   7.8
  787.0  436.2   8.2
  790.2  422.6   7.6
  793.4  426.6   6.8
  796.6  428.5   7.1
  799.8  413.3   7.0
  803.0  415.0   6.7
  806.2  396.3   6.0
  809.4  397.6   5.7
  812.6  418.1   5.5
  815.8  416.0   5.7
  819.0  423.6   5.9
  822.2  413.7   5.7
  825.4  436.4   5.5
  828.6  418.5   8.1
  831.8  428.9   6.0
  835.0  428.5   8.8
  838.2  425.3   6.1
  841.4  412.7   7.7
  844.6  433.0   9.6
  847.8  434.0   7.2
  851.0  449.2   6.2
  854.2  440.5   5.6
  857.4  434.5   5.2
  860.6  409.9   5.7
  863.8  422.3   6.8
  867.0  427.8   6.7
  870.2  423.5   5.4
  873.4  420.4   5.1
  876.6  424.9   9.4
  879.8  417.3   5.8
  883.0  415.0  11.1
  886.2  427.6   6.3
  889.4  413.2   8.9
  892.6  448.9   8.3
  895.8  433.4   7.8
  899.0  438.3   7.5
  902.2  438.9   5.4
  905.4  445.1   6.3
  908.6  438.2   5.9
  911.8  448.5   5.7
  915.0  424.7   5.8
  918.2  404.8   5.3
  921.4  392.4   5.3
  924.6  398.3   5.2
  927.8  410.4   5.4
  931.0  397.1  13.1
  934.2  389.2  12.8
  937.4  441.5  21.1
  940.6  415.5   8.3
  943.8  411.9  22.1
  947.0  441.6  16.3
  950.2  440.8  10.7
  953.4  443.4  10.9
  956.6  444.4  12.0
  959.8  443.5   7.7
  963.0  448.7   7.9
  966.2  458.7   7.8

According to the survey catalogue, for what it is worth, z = 0.29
